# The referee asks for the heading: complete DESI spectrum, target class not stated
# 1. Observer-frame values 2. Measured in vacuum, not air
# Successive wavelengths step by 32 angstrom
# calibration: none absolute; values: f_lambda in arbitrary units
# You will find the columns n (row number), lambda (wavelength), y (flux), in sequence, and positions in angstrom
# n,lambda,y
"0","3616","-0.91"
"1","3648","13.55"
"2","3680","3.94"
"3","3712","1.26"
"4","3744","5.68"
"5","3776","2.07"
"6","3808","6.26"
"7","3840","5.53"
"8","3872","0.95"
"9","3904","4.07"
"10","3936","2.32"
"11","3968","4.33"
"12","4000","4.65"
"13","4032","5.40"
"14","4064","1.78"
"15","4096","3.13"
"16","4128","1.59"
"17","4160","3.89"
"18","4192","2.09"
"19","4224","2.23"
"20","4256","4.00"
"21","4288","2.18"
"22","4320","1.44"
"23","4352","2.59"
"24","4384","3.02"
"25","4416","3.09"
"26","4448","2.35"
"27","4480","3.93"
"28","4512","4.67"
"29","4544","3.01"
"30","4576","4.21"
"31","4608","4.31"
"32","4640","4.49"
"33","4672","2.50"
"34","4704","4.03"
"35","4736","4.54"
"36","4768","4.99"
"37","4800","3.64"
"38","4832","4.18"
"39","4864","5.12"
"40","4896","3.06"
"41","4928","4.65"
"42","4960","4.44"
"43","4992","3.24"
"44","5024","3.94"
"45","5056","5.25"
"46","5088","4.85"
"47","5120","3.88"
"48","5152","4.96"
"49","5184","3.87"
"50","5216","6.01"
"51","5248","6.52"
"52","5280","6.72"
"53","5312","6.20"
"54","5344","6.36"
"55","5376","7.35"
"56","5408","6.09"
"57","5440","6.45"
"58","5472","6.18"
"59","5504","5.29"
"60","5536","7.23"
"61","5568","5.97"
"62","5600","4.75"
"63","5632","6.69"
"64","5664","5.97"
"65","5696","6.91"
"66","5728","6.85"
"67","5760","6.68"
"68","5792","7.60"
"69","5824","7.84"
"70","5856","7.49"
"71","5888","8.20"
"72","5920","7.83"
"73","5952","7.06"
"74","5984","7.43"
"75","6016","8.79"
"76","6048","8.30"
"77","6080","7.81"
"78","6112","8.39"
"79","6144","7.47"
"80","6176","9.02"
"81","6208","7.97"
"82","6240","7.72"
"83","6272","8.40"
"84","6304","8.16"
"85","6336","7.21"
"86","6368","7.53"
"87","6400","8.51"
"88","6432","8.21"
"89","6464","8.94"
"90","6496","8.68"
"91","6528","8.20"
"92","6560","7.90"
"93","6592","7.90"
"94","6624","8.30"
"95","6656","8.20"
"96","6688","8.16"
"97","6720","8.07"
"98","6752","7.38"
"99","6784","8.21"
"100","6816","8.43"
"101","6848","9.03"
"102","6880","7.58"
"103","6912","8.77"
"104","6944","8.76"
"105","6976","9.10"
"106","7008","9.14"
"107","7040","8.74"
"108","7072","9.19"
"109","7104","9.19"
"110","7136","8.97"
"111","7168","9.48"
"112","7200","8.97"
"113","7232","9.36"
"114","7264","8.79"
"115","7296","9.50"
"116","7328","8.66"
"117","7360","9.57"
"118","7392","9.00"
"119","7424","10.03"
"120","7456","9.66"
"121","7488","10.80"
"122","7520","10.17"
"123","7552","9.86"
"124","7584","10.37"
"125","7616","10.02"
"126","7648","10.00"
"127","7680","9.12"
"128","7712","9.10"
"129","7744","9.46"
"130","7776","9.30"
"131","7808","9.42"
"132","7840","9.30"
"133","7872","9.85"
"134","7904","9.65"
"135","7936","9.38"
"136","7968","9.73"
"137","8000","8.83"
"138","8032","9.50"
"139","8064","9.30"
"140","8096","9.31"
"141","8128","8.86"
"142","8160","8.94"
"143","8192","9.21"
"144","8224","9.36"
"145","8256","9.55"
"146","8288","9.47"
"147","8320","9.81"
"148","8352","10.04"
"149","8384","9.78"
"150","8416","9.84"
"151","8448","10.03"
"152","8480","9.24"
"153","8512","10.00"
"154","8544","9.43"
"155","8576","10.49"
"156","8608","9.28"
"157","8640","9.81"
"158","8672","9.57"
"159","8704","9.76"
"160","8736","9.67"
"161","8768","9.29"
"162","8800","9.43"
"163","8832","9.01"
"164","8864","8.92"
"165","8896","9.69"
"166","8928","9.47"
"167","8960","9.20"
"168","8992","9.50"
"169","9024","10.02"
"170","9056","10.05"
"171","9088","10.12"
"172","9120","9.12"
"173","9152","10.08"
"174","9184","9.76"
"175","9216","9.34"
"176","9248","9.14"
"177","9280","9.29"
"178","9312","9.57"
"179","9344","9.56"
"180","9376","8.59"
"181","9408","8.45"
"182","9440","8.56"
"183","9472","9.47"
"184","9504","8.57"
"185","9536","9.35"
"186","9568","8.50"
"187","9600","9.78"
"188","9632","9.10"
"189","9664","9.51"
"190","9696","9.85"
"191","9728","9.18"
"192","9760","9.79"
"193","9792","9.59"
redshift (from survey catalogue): 0.30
